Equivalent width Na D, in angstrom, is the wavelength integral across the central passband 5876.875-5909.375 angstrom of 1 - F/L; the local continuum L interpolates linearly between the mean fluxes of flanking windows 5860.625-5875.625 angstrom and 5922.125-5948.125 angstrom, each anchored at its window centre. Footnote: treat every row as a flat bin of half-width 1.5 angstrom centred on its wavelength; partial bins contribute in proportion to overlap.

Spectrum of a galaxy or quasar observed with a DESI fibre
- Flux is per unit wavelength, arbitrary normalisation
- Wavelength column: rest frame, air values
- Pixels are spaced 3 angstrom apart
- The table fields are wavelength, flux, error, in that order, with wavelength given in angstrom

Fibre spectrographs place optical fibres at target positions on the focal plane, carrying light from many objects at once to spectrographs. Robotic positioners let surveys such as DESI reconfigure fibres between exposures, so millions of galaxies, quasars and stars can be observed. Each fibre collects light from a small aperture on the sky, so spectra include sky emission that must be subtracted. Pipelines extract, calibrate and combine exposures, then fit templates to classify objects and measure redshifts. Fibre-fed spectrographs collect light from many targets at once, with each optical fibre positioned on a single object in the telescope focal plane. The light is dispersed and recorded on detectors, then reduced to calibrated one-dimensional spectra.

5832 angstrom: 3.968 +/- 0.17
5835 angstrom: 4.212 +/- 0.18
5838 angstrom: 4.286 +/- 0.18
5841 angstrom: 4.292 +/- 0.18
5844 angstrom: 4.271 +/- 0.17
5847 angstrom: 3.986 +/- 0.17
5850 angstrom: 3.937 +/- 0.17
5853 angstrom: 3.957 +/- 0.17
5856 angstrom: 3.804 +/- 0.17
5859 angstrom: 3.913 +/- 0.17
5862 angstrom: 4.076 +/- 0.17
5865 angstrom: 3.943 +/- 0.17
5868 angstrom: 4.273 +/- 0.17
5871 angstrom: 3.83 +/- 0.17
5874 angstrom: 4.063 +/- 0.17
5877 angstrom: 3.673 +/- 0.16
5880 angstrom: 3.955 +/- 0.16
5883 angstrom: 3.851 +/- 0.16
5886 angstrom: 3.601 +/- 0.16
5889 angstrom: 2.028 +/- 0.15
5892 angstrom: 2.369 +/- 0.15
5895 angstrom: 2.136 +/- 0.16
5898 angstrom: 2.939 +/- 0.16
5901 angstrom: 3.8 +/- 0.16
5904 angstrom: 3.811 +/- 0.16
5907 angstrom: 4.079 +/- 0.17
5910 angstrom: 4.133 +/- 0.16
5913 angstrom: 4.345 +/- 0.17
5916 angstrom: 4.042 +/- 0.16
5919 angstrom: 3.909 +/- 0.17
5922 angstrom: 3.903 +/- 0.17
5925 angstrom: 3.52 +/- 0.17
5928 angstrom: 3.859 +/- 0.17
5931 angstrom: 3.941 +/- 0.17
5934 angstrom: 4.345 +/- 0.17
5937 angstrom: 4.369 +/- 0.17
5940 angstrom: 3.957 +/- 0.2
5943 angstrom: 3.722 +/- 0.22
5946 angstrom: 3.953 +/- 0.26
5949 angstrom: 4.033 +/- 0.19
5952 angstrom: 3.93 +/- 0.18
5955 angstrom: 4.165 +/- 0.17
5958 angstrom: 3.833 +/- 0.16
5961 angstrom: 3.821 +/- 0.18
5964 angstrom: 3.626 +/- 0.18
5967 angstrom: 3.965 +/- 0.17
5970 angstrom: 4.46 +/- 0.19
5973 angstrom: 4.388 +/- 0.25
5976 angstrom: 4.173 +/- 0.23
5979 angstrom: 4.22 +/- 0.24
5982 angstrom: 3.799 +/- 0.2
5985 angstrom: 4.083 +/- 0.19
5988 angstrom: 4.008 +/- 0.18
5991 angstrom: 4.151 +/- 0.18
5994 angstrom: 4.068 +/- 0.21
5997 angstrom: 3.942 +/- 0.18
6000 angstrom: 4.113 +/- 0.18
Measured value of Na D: 5.7 angstrom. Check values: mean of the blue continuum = 4.03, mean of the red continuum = 3.96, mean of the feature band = 3.3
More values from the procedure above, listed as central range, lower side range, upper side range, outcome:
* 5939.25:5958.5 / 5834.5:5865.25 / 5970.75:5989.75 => 0.8 angstrom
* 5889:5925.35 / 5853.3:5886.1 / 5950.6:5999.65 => 4.1 angstrom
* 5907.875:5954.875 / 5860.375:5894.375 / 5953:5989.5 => -2.0 angstrom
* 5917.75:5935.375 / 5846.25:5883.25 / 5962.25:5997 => 0.5 angstrom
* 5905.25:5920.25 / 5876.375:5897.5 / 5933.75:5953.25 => -2.6 angstrom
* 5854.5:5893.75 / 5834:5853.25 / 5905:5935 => 4.4 angstrom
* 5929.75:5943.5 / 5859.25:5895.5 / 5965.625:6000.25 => -0.8 angstrom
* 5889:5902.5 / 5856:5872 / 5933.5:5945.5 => 4.4 angstrom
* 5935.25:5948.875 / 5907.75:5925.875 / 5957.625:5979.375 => 0.1 angstrom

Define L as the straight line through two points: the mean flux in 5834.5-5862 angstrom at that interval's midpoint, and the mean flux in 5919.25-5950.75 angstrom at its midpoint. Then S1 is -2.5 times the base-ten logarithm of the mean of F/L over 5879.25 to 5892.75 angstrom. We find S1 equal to 0.26 mag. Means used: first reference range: 4.07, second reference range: 3.96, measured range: 3.16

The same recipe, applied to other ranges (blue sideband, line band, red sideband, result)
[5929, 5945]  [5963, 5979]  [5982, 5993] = -0.027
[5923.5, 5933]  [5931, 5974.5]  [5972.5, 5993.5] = -0.028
